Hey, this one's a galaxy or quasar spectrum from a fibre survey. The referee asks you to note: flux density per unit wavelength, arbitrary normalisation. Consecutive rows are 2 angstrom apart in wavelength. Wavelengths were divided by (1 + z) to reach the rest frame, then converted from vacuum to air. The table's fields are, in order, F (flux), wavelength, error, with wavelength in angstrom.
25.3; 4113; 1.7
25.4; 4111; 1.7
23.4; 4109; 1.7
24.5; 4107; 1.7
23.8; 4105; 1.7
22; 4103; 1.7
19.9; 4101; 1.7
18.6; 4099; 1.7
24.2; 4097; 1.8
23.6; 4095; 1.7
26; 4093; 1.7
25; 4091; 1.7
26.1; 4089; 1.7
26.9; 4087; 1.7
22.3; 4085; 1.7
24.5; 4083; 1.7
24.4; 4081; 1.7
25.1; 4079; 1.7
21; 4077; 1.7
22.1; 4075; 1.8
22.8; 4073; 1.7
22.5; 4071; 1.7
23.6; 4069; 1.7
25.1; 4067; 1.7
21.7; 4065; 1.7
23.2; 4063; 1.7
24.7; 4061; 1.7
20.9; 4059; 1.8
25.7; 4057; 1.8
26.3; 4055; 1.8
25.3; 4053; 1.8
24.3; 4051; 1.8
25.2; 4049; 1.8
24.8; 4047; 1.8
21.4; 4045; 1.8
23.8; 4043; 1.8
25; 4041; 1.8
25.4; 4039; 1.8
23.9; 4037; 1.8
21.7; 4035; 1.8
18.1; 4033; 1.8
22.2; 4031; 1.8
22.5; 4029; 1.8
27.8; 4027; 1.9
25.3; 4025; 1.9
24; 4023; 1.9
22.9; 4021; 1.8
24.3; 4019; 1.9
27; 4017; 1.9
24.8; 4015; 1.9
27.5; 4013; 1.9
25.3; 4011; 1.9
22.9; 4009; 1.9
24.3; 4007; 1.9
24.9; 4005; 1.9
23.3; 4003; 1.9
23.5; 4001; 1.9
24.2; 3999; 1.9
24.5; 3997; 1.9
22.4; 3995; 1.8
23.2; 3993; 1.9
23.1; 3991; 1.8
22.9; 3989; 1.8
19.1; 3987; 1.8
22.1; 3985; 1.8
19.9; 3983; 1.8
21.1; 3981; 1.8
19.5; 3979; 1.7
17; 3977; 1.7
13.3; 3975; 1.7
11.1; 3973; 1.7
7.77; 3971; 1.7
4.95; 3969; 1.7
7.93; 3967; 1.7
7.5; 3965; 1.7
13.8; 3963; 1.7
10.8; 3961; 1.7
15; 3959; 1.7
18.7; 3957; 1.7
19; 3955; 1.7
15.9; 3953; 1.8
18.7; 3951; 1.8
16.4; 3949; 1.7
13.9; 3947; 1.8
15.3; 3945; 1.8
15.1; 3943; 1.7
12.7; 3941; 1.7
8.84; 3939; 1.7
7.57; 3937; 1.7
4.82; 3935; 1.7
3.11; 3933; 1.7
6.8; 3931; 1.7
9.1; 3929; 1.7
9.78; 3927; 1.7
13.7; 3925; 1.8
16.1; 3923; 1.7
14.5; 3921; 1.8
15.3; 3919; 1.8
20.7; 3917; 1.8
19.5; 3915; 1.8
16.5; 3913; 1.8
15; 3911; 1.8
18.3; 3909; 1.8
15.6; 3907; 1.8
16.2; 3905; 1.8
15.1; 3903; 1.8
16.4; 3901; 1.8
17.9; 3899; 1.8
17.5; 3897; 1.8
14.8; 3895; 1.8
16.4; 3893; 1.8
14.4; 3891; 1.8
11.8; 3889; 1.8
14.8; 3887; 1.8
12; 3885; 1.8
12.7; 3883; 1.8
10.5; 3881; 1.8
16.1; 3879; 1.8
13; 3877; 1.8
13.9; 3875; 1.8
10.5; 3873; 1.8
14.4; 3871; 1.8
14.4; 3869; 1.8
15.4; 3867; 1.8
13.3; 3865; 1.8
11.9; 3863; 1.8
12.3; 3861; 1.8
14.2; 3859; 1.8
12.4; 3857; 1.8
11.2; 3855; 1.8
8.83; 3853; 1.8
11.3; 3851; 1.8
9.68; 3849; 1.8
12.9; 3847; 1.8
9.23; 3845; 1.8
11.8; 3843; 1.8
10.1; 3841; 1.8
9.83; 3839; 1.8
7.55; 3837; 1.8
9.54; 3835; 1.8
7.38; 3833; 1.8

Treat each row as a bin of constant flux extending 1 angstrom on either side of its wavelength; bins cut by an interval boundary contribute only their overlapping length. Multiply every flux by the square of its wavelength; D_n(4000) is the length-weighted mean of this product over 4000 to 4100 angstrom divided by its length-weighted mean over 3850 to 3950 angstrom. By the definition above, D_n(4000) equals 1.92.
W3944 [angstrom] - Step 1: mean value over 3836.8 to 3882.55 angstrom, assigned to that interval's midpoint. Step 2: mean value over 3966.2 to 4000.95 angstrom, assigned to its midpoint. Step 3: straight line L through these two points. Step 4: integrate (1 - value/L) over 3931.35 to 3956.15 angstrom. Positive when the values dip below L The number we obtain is 5.8 angstrom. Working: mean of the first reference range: 12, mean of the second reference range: 18.1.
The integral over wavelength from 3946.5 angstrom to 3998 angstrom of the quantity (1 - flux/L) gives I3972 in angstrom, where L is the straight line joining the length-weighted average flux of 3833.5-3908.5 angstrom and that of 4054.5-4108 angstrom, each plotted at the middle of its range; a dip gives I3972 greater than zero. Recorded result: 4.6 angstrom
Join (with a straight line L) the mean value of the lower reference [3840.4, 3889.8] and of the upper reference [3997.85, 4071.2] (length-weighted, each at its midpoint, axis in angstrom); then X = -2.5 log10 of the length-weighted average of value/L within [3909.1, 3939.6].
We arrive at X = 0.30 mag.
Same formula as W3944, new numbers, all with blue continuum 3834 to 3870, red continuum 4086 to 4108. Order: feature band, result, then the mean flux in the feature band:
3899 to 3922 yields -3.8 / 16.7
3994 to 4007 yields -3.4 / 23.8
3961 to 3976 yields 6.7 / 9.57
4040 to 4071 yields -3.5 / 24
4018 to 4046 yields -4.1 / 23.4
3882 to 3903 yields -2.2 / 14.9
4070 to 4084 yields -0.3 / 23.2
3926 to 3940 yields 7.5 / 7.15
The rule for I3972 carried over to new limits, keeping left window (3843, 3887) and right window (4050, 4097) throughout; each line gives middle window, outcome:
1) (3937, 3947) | 2.52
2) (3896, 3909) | -1.86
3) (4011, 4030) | -3.65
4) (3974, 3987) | 0.04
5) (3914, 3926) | -0.90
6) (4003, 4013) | -2.04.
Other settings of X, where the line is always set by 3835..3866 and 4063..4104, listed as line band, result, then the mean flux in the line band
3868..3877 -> -0.09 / 13.3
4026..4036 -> -0.10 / 22.5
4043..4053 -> -0.12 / 24.1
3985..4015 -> -0.24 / 23.6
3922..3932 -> 0.33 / 11.1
